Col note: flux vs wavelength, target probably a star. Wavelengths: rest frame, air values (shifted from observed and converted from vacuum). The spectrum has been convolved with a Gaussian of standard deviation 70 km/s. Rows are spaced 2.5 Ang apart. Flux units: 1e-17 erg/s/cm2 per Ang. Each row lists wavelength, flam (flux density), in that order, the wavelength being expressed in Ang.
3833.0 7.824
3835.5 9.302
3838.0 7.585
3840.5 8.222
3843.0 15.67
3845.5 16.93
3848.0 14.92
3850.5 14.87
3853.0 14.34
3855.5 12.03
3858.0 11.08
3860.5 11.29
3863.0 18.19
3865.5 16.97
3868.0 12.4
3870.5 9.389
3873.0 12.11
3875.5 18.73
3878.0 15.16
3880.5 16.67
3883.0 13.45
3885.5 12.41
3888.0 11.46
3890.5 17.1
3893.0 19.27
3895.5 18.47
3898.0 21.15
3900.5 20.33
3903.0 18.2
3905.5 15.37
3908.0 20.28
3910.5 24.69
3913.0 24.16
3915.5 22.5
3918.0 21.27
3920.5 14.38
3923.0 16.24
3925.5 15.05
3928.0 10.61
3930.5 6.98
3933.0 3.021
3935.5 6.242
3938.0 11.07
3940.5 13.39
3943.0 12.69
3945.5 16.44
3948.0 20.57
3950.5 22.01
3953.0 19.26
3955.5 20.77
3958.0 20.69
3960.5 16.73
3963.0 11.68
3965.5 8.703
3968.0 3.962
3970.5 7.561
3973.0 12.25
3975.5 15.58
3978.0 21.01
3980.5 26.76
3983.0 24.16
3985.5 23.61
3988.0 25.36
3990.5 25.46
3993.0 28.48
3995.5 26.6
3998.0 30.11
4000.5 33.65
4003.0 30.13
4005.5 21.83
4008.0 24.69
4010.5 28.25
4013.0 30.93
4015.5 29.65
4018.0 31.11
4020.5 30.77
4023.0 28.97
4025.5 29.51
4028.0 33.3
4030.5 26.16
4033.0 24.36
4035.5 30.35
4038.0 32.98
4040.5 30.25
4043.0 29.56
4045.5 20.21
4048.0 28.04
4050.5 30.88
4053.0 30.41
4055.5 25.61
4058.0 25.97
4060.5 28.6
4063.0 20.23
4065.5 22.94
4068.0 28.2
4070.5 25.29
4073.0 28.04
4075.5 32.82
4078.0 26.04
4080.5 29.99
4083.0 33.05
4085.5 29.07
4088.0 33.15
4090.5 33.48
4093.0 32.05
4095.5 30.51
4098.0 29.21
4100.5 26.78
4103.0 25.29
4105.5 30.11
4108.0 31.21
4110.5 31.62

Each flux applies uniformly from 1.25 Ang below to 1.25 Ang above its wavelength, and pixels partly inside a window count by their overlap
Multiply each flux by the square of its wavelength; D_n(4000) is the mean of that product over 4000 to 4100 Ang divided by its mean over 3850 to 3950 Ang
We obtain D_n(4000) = 2.0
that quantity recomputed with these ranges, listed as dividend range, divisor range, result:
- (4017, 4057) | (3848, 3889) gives 2.27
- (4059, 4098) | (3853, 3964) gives 2.00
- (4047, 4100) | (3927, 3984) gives 2.11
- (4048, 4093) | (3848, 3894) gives 2.21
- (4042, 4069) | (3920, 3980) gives 2.02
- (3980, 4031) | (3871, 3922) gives 1.68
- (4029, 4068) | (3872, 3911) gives 1.72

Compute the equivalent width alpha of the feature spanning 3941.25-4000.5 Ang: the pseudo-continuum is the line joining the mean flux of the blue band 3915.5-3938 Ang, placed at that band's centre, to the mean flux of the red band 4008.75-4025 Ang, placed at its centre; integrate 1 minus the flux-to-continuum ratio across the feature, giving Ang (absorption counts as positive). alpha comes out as 4.3 Ang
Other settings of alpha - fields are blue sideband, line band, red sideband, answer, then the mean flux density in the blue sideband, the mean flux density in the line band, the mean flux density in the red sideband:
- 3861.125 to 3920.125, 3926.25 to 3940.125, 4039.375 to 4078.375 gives 8.10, 17.3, 8.22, 27.1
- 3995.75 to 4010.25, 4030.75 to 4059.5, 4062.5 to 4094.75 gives 0.57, 28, 28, 29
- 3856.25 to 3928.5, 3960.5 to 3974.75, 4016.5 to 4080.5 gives 7.94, 16.5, 9.76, 28.1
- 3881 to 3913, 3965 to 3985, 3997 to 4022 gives 8.00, 17.9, 15.6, 29.1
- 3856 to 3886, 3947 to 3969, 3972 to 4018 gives 5.87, 14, 16.1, 25.7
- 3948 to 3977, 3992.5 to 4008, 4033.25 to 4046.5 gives -4.88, 14.8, 28.2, 28.5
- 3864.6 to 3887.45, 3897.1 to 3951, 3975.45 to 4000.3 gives 7.15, 14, 16.1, 25.5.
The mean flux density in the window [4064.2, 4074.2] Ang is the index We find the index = 26.1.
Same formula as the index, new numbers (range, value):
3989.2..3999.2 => 27.6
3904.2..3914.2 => 21.1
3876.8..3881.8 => 15.9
